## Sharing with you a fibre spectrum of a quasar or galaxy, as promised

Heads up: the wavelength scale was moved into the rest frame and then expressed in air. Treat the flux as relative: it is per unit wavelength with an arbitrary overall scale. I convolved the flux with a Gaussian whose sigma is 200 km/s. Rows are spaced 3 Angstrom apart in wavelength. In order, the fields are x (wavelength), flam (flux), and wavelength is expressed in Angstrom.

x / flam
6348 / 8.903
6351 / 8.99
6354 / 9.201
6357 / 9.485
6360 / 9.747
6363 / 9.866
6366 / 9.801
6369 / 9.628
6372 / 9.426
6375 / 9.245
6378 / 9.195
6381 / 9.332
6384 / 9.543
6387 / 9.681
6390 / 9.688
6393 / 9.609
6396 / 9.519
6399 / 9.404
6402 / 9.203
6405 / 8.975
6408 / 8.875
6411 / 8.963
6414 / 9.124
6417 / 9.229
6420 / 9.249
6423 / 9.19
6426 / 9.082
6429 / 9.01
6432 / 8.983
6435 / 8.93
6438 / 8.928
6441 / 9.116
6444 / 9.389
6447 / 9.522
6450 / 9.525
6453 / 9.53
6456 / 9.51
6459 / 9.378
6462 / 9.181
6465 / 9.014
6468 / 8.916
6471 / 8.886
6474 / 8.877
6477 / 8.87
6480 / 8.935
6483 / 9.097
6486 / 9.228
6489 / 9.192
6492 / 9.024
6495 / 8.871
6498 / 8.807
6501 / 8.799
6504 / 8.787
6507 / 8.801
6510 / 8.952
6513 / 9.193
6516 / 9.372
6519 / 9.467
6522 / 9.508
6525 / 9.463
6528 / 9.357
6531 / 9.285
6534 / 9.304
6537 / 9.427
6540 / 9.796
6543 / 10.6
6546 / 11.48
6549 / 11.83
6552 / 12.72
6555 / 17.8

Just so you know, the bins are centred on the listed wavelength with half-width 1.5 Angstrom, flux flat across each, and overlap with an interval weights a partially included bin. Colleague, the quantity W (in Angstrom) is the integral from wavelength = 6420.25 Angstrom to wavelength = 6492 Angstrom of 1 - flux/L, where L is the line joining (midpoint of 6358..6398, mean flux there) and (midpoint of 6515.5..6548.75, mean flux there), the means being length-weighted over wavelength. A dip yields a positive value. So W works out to 4.1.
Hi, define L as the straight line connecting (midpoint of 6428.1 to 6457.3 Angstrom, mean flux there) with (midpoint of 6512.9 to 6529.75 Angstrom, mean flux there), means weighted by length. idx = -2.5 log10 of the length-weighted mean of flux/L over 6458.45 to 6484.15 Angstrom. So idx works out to 0.04 mag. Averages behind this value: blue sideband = 9.25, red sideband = 9.41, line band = 9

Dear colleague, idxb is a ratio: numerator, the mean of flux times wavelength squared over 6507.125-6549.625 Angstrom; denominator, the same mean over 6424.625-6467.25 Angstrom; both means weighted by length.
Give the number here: 1.08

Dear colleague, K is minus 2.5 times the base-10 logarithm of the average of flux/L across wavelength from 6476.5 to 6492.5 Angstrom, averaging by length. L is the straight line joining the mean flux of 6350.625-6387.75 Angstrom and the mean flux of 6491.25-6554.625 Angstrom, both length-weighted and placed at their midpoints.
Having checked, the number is 0.08 mag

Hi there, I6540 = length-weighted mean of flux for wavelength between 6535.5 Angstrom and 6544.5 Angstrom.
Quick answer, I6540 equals 9.94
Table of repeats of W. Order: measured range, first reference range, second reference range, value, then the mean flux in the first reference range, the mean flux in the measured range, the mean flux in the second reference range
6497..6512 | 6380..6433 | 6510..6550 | 1.3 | 9.26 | 8.84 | 9.79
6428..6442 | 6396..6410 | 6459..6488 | 0.2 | 9.15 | 8.99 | 9.02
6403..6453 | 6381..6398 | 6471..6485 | 0.8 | 9.58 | 9.14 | 8.95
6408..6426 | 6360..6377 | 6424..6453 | 0.4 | 9.6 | 9.12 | 9.18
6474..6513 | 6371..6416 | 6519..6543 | 2.1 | 9.32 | 8.95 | 9.52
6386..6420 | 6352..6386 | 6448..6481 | 0.3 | 9.49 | 9.29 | 9.16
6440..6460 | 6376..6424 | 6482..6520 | -0.6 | 9.3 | 9.43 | 9.04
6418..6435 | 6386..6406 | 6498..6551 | 0.7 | 9.45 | 9.09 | 9.62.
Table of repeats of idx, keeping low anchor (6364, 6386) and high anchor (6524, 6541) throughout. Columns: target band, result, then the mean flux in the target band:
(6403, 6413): 0.06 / 8.96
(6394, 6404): 0.01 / 9.37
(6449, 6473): 0.03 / 9.23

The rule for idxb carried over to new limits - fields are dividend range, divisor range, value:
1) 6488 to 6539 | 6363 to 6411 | 1.01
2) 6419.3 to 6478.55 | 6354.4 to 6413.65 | 0.99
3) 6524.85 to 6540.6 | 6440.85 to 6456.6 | 1.02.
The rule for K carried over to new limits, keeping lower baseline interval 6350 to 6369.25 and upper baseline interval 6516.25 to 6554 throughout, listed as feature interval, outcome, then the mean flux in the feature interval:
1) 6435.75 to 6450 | 0.071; 9.25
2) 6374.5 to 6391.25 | 0.020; 9.46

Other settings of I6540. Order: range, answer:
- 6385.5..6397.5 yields 9.62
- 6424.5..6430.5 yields 9.05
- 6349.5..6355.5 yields 9.1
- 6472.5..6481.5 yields 8.89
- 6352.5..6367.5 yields 9.62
